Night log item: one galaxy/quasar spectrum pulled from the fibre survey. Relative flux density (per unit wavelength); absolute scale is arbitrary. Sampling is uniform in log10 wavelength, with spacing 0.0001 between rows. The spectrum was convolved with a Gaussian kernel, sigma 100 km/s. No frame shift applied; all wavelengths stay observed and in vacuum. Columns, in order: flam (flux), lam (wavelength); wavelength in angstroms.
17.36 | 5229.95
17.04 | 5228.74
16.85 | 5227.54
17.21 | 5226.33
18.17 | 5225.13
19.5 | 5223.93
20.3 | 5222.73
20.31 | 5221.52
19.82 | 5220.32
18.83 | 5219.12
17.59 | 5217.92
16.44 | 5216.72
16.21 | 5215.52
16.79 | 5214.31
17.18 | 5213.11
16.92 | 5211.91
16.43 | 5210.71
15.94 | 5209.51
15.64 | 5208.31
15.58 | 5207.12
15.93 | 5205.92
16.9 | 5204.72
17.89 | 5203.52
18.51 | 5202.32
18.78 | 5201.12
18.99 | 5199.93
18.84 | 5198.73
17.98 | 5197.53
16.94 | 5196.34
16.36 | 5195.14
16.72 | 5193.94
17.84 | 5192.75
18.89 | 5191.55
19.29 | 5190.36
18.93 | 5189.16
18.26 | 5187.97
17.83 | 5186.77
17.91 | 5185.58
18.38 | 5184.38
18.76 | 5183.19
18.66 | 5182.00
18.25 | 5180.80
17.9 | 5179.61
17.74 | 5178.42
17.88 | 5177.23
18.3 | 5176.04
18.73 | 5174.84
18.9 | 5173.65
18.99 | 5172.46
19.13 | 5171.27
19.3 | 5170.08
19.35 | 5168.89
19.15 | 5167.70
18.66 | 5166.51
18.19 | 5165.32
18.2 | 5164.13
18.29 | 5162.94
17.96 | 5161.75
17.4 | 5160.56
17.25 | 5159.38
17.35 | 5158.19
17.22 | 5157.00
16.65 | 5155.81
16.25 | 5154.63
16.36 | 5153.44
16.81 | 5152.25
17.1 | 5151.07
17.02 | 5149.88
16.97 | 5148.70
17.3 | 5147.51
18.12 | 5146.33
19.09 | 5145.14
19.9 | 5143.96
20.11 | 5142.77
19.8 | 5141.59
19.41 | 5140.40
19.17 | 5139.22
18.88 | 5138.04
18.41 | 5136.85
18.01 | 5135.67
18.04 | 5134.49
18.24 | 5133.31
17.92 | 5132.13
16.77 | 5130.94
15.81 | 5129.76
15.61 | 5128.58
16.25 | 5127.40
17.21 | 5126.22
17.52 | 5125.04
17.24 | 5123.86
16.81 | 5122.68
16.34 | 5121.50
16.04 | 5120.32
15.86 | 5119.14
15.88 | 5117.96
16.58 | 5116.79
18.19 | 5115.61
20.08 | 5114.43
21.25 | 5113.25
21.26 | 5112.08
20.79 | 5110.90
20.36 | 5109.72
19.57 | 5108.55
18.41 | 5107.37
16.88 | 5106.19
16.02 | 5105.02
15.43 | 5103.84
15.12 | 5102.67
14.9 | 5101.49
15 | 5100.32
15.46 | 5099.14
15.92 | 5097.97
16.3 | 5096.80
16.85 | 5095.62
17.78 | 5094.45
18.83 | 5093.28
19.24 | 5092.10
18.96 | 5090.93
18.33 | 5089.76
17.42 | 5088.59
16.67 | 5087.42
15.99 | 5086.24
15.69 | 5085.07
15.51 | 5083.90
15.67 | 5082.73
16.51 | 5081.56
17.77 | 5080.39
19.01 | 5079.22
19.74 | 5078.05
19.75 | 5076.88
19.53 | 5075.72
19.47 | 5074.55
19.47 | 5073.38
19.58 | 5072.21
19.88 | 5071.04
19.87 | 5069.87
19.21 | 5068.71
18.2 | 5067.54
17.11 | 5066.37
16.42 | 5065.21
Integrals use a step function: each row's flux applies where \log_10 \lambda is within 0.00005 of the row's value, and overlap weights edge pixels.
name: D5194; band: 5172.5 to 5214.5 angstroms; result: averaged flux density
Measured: 17.8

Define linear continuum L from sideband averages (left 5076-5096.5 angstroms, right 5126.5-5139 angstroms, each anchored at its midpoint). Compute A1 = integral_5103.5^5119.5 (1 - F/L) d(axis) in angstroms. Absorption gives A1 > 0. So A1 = -0.8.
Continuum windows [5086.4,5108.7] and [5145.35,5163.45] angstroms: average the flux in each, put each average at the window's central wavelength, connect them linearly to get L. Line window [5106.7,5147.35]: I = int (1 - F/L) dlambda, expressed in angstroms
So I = -2.6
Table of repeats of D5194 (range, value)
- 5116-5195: 17.9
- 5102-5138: 17.6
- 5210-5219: 16.9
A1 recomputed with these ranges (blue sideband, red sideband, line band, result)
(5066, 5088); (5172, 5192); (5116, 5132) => 1.5 angstroms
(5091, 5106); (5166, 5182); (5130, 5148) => -0.9 angstroms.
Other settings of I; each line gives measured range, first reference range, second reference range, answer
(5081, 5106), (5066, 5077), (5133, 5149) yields 3.3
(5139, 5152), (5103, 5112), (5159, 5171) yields -0.1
